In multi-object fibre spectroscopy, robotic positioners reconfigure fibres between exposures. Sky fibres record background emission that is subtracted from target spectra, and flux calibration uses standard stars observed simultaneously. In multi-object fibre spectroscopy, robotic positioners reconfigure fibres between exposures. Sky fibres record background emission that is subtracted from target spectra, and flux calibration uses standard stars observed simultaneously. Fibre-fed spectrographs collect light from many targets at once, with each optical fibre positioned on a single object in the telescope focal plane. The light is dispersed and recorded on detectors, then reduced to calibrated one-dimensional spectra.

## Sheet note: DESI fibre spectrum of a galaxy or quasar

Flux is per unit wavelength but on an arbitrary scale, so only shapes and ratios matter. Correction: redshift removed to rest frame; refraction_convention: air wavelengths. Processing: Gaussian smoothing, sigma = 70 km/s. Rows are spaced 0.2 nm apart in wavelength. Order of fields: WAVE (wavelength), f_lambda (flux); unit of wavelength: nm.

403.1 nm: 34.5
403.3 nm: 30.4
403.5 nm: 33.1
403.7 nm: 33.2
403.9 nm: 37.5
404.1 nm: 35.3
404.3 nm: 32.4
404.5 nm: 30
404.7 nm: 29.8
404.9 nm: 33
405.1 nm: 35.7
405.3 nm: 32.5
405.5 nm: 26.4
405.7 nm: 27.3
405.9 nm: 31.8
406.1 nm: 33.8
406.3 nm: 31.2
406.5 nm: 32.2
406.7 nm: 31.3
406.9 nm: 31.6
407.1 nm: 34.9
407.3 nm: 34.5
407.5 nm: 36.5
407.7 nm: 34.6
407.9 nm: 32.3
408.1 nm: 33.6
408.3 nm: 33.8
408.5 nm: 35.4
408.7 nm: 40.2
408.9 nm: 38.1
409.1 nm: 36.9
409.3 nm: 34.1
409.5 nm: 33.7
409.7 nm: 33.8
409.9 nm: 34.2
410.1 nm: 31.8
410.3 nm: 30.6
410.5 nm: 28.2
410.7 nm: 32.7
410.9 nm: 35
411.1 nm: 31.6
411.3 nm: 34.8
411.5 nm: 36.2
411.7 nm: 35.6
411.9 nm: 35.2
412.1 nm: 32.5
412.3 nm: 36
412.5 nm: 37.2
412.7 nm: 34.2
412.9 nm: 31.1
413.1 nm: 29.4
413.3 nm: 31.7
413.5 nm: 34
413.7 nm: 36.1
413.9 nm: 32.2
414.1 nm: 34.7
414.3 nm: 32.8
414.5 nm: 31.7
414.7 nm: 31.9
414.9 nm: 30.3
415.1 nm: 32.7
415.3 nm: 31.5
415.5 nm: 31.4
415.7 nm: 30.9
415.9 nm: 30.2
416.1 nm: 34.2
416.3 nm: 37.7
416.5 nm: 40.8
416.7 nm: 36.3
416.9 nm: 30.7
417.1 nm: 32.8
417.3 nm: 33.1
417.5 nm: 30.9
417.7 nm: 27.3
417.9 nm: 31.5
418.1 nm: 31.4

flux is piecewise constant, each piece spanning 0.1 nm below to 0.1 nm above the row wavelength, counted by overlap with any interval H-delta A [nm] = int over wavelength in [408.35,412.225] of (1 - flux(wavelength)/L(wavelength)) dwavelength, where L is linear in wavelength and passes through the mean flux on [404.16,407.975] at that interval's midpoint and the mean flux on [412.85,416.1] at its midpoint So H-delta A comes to -0.250 nm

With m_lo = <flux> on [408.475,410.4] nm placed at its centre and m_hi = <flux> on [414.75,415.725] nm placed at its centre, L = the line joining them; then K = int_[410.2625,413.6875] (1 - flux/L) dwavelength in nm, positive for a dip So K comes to -0.008 nm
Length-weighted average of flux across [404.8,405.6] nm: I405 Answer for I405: 31.9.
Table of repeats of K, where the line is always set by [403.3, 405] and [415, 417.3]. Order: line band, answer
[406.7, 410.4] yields -0.14 nm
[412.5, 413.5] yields 0.03 nm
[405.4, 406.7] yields 0.10 nm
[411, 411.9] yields -0.04 nm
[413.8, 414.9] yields 0.03 nm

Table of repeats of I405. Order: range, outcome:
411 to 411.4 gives 33.2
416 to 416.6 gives 37.6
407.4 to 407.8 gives 35.6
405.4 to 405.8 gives 26.9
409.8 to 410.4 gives 32.2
